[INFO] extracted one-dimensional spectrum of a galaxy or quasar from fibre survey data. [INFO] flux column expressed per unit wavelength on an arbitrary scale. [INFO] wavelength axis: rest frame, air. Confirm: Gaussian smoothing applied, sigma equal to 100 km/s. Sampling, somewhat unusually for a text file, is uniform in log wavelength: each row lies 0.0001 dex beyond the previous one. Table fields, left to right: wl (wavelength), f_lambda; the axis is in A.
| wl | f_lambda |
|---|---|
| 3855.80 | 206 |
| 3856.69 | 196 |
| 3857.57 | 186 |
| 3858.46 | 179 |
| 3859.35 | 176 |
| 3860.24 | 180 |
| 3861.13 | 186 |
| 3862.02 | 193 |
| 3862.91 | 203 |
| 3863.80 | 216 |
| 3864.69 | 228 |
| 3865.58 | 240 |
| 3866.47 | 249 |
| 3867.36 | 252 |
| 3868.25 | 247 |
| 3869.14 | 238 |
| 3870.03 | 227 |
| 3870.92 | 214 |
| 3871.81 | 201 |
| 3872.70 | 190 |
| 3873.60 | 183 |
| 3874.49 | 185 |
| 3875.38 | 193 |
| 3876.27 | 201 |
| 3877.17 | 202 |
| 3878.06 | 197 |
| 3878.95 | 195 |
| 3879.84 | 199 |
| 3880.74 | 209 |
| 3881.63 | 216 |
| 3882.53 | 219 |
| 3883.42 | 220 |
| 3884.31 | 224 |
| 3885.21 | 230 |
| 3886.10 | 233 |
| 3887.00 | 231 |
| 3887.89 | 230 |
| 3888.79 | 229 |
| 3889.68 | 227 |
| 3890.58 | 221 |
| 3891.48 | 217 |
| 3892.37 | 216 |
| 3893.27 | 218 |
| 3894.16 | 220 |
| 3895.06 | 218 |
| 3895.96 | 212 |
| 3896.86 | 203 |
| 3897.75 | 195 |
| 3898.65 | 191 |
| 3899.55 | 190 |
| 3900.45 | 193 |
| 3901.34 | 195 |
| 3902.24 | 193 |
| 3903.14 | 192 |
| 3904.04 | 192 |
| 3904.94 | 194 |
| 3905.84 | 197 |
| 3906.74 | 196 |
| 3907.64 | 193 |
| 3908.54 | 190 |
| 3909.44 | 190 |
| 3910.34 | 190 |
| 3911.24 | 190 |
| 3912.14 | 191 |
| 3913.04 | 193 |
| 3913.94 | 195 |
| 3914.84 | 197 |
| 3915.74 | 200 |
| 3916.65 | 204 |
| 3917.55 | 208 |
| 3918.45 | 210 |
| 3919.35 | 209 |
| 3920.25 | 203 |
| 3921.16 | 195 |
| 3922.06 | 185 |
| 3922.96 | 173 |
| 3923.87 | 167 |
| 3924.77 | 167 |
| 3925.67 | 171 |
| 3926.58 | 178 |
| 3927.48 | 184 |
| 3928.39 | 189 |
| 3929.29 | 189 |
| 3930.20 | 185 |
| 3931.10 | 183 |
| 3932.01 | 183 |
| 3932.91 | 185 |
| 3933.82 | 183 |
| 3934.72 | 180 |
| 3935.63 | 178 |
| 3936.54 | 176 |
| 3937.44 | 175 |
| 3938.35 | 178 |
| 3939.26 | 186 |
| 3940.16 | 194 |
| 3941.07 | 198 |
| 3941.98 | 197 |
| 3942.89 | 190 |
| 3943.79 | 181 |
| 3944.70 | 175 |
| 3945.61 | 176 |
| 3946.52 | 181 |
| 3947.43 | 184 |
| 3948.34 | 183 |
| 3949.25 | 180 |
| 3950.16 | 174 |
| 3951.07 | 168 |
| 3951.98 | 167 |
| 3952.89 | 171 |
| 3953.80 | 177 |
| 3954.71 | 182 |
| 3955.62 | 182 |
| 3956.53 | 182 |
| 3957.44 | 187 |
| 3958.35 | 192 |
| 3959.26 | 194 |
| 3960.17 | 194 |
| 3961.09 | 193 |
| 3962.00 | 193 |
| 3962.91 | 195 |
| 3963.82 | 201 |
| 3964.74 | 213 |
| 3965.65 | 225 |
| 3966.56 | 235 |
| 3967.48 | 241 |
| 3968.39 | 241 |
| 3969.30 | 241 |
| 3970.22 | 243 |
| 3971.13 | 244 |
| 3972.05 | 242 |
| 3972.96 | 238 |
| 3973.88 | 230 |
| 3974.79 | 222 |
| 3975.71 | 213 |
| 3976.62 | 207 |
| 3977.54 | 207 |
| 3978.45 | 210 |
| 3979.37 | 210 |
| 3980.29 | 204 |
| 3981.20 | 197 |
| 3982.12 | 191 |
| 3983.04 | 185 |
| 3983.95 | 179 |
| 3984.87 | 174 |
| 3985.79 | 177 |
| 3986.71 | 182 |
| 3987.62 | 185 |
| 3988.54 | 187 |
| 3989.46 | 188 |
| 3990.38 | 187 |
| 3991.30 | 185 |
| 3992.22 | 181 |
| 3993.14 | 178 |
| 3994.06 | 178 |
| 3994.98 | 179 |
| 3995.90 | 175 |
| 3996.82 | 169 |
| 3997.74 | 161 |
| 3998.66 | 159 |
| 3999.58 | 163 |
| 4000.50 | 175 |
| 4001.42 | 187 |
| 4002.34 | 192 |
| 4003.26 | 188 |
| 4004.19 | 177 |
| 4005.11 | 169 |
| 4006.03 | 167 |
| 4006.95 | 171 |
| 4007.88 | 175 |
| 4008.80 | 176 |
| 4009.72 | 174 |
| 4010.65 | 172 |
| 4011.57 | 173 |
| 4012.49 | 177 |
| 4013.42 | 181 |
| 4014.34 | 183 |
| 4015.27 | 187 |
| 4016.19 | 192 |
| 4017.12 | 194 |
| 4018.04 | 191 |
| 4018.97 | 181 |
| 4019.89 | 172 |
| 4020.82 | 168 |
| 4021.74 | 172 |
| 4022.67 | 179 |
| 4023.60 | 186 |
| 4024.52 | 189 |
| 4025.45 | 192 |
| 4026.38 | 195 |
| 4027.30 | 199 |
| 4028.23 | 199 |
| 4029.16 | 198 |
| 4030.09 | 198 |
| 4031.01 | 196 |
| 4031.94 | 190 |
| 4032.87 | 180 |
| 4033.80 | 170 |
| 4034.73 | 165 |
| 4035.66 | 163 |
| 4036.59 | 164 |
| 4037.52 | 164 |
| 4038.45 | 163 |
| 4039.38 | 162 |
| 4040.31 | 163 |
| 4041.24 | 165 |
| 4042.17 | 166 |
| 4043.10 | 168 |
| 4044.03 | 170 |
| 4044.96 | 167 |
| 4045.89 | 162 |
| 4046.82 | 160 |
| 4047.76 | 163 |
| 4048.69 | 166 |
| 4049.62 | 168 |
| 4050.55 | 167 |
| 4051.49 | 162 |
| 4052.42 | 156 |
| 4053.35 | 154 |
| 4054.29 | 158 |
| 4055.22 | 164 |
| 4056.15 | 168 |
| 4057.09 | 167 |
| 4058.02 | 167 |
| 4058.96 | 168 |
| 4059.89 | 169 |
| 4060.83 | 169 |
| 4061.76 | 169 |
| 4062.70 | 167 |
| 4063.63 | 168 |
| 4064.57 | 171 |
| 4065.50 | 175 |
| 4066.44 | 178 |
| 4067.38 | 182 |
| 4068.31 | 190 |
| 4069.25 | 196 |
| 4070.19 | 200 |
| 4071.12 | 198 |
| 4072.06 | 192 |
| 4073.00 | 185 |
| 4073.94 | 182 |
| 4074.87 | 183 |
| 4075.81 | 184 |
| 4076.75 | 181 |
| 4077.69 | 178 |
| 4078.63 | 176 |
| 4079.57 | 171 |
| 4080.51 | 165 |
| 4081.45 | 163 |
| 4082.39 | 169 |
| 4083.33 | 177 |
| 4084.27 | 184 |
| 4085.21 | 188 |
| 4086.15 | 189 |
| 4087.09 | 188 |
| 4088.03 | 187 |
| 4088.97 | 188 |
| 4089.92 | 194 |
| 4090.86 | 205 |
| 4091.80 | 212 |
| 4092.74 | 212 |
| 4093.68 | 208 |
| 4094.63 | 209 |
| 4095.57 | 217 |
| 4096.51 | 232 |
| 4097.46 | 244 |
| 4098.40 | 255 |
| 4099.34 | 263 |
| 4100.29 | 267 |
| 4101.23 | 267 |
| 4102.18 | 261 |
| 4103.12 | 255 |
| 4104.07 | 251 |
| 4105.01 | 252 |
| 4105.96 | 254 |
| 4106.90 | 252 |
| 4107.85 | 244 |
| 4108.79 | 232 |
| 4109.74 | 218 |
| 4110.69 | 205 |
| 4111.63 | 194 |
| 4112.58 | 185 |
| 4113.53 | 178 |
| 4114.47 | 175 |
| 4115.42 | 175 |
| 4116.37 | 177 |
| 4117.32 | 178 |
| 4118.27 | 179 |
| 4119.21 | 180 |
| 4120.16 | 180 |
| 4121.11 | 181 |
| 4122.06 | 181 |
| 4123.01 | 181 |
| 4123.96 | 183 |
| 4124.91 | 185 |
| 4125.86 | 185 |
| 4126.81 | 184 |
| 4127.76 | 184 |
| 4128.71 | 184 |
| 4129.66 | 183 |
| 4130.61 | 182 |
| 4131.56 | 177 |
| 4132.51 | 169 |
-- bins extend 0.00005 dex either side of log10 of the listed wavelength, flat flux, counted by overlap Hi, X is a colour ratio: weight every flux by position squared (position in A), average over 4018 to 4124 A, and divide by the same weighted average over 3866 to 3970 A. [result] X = 1.0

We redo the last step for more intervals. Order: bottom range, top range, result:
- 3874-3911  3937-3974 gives 0.99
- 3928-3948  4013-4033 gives 1.06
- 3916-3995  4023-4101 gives 1.00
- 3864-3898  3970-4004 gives 0.94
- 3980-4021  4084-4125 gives 1.23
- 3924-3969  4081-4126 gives 1.19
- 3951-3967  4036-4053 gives 0.89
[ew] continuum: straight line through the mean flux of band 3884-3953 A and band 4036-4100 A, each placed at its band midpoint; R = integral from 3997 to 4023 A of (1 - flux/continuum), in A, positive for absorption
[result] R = 1.30 A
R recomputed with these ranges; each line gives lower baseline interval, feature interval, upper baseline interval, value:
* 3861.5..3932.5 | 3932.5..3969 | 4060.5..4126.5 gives 2.2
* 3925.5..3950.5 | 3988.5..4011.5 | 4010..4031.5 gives 1.1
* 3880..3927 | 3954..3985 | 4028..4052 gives -3.5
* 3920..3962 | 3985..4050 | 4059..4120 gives 4.8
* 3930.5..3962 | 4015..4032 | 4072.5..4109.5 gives 0.8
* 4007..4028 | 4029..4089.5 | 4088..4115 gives 8.7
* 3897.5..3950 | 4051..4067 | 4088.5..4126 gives 3.1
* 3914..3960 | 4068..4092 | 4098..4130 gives 2.2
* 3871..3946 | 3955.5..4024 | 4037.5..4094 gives -2.1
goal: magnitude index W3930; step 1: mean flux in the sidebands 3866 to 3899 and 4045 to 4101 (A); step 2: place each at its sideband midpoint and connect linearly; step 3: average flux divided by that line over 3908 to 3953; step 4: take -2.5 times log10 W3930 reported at 0.12 mag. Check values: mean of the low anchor 215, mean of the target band 186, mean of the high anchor 186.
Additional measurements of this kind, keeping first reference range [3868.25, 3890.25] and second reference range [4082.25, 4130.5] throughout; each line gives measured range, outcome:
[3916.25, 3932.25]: 0.13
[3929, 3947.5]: 0.15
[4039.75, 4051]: 0.25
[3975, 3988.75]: 0.08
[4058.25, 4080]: 0.16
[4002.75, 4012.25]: 0.20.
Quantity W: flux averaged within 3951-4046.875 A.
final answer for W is 187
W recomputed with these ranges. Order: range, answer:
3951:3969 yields 198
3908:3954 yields 185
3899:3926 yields 192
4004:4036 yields 182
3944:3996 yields 197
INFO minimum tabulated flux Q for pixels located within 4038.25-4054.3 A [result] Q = 154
